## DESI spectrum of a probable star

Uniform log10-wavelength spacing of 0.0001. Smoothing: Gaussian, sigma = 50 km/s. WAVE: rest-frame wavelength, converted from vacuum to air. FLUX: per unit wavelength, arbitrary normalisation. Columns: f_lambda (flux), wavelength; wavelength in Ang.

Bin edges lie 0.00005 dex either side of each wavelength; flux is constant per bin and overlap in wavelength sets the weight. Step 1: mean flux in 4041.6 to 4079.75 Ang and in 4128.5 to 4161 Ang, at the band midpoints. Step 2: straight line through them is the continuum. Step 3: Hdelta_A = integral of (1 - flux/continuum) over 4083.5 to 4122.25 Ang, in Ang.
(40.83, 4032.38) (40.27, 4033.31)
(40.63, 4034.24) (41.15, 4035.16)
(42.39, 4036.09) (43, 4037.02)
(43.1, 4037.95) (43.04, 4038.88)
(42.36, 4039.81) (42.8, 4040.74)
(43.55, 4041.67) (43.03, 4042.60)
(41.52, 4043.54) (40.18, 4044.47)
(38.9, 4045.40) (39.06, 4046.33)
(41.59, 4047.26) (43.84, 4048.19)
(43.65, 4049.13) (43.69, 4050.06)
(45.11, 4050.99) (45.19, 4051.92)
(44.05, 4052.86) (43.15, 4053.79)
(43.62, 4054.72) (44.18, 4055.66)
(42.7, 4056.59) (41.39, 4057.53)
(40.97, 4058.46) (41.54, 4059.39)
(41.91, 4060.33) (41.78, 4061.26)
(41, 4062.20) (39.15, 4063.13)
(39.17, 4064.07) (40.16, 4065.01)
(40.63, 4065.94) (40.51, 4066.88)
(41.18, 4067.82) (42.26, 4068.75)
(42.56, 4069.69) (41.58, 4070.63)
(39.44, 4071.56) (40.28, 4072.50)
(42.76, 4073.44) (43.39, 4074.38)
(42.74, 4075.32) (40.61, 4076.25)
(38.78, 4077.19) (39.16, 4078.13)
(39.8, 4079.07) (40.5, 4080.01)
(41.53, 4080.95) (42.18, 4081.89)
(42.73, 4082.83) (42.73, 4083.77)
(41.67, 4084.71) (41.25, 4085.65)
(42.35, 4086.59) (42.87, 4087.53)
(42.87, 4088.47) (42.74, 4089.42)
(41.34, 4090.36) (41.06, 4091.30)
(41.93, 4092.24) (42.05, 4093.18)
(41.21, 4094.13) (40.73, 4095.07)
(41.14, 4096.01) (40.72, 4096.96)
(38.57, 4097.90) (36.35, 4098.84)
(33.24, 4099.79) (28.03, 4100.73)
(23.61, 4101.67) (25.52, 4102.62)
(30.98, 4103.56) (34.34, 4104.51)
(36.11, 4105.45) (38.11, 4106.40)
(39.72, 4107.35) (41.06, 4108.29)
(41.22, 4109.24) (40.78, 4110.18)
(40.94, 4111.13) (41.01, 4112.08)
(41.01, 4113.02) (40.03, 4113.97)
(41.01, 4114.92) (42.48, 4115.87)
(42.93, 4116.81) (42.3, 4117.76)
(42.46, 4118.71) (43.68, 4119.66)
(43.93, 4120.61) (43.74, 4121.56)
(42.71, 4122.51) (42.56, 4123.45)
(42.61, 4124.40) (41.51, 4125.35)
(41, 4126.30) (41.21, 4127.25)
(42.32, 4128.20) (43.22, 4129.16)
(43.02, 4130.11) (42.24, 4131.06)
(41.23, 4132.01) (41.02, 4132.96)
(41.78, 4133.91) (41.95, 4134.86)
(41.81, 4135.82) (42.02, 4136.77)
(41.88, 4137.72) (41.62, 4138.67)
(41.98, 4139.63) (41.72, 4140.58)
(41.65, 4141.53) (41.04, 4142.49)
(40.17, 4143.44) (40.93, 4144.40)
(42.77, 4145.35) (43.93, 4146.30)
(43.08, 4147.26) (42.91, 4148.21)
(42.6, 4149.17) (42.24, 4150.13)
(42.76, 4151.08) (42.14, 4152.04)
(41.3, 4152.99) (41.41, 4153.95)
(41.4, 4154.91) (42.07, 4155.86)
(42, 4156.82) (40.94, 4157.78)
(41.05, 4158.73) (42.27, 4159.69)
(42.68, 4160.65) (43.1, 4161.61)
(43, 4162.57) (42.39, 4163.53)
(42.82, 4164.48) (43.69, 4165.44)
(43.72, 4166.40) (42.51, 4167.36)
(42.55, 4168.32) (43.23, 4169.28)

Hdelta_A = 2.1 Ang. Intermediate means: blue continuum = 41.7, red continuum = 42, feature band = 39.5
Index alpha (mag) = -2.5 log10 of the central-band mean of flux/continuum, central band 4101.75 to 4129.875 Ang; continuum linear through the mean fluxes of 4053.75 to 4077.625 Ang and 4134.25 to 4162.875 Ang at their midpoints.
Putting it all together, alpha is 0.04 mag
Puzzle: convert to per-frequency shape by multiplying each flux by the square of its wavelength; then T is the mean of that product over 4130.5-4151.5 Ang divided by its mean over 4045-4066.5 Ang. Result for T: 1.04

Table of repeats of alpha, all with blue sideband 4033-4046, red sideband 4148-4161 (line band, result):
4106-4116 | 0.034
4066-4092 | 0.010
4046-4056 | -0.040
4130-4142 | 0.003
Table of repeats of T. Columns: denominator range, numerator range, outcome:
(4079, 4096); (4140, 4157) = 1.04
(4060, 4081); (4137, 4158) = 1.06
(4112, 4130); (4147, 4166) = 1.02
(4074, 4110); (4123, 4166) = 1.10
